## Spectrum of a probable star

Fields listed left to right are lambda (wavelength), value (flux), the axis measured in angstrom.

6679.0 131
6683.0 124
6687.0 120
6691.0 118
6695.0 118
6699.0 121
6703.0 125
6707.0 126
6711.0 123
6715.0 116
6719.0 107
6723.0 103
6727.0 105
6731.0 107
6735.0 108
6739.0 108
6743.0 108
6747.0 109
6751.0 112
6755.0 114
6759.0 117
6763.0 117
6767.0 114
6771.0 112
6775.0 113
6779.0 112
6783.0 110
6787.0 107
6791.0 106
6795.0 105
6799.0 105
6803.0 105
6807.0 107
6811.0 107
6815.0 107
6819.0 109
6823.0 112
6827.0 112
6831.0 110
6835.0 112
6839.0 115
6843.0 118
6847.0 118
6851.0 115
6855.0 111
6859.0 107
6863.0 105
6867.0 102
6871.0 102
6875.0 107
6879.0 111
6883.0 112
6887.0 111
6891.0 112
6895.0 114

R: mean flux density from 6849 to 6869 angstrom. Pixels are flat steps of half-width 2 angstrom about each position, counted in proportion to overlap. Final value 108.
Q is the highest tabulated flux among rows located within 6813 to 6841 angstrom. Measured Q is 115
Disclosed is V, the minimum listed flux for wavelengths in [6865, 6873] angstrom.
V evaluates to 102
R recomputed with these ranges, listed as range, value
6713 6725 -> 109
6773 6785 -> 112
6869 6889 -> 109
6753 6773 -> 115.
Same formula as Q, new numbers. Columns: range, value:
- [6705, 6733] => 126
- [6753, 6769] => 117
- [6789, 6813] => 107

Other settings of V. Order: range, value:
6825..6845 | 110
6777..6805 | 105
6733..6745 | 108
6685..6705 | 118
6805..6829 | 107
